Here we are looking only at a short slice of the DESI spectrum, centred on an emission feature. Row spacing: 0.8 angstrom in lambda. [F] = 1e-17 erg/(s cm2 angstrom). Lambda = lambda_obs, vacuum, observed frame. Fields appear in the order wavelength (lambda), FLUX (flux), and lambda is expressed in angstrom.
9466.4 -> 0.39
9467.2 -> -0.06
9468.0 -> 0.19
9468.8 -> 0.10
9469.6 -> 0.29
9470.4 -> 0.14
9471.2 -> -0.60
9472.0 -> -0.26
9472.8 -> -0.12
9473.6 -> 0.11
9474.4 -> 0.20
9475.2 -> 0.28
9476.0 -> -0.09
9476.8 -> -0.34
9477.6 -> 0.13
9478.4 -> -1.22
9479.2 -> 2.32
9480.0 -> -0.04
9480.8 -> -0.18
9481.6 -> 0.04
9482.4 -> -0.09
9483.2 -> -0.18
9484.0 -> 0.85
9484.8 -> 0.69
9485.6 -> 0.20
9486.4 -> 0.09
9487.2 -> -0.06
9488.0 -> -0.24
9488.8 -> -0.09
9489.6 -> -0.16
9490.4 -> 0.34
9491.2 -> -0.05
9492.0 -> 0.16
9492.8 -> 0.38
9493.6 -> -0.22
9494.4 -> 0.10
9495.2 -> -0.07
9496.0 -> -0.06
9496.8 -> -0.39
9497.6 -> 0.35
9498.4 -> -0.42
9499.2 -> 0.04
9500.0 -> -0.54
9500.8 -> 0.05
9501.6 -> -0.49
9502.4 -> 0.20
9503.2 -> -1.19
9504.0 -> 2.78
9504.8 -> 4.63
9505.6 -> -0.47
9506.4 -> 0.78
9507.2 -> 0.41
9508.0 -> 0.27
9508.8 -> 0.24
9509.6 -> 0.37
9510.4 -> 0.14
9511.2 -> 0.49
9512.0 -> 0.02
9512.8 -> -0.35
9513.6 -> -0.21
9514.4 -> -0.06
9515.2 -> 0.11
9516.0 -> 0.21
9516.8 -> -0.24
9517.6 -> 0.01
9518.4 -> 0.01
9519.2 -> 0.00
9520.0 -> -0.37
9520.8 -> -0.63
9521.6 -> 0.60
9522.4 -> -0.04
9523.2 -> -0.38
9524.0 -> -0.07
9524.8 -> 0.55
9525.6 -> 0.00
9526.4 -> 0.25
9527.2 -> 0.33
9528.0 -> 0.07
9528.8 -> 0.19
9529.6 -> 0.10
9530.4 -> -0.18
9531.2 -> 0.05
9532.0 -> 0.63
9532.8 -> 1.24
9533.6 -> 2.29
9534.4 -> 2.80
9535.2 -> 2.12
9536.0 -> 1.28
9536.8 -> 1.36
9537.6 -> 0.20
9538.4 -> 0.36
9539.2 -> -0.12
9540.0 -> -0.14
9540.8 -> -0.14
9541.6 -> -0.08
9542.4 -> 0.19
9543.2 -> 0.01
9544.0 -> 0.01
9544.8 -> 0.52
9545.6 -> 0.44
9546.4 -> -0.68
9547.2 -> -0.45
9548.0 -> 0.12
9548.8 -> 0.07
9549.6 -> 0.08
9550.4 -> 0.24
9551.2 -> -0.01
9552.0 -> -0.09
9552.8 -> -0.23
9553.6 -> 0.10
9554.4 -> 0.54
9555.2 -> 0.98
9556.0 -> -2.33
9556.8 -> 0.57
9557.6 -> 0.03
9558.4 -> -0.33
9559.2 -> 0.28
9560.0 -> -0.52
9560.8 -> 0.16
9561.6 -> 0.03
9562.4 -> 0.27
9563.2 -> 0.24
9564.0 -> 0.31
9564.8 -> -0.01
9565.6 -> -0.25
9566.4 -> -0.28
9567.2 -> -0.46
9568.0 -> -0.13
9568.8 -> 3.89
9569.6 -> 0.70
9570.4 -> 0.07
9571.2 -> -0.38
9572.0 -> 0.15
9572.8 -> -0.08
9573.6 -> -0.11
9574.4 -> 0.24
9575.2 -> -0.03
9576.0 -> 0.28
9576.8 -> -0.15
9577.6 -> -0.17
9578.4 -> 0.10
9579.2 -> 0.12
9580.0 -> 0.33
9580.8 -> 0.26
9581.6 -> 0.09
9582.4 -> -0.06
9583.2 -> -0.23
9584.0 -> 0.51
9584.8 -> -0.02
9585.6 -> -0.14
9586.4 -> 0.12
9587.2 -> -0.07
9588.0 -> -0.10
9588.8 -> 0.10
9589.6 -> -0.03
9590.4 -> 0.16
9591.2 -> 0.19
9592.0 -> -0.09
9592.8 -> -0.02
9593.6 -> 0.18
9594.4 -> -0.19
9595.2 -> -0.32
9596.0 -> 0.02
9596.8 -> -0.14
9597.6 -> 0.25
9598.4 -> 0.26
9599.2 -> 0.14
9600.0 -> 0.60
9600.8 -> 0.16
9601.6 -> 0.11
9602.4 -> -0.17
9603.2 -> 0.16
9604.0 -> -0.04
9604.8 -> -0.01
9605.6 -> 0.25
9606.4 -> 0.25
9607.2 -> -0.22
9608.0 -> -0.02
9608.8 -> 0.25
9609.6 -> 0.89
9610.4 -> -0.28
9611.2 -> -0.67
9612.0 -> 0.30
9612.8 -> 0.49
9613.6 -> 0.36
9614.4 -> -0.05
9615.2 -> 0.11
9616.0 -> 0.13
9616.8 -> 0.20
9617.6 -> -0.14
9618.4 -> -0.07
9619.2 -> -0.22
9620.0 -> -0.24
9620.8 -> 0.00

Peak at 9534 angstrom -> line [O III] 5007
